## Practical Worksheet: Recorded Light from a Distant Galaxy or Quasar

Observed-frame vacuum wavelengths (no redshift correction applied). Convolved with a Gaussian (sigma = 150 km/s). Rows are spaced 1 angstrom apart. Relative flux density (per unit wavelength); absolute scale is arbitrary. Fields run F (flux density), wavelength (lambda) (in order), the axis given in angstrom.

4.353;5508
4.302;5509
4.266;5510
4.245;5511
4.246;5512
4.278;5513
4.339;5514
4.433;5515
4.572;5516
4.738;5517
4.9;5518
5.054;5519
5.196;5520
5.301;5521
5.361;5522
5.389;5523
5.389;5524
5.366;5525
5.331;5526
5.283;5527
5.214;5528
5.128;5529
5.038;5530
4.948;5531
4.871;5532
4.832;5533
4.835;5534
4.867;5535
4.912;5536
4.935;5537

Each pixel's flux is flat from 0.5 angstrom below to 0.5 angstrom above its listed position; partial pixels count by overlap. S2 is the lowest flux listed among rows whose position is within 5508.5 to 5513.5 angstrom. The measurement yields 4.245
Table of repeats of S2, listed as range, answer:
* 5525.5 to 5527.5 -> 5.283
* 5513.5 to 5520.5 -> 4.339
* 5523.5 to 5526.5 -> 5.331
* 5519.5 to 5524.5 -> 5.196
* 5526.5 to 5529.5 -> 5.128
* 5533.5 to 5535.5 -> 4.835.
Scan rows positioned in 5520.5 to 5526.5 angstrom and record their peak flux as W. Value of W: 5.389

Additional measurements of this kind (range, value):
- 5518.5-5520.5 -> 5.196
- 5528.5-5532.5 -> 5.128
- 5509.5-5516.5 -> 4.572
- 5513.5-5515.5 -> 4.433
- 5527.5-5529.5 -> 5.214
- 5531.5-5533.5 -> 4.871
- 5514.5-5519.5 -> 5.054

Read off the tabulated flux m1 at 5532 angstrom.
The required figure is 4.871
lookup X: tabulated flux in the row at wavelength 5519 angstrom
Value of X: 5.054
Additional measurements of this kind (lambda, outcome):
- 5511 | 4.245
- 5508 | 4.353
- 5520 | 5.196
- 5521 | 5.301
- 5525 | 5.366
